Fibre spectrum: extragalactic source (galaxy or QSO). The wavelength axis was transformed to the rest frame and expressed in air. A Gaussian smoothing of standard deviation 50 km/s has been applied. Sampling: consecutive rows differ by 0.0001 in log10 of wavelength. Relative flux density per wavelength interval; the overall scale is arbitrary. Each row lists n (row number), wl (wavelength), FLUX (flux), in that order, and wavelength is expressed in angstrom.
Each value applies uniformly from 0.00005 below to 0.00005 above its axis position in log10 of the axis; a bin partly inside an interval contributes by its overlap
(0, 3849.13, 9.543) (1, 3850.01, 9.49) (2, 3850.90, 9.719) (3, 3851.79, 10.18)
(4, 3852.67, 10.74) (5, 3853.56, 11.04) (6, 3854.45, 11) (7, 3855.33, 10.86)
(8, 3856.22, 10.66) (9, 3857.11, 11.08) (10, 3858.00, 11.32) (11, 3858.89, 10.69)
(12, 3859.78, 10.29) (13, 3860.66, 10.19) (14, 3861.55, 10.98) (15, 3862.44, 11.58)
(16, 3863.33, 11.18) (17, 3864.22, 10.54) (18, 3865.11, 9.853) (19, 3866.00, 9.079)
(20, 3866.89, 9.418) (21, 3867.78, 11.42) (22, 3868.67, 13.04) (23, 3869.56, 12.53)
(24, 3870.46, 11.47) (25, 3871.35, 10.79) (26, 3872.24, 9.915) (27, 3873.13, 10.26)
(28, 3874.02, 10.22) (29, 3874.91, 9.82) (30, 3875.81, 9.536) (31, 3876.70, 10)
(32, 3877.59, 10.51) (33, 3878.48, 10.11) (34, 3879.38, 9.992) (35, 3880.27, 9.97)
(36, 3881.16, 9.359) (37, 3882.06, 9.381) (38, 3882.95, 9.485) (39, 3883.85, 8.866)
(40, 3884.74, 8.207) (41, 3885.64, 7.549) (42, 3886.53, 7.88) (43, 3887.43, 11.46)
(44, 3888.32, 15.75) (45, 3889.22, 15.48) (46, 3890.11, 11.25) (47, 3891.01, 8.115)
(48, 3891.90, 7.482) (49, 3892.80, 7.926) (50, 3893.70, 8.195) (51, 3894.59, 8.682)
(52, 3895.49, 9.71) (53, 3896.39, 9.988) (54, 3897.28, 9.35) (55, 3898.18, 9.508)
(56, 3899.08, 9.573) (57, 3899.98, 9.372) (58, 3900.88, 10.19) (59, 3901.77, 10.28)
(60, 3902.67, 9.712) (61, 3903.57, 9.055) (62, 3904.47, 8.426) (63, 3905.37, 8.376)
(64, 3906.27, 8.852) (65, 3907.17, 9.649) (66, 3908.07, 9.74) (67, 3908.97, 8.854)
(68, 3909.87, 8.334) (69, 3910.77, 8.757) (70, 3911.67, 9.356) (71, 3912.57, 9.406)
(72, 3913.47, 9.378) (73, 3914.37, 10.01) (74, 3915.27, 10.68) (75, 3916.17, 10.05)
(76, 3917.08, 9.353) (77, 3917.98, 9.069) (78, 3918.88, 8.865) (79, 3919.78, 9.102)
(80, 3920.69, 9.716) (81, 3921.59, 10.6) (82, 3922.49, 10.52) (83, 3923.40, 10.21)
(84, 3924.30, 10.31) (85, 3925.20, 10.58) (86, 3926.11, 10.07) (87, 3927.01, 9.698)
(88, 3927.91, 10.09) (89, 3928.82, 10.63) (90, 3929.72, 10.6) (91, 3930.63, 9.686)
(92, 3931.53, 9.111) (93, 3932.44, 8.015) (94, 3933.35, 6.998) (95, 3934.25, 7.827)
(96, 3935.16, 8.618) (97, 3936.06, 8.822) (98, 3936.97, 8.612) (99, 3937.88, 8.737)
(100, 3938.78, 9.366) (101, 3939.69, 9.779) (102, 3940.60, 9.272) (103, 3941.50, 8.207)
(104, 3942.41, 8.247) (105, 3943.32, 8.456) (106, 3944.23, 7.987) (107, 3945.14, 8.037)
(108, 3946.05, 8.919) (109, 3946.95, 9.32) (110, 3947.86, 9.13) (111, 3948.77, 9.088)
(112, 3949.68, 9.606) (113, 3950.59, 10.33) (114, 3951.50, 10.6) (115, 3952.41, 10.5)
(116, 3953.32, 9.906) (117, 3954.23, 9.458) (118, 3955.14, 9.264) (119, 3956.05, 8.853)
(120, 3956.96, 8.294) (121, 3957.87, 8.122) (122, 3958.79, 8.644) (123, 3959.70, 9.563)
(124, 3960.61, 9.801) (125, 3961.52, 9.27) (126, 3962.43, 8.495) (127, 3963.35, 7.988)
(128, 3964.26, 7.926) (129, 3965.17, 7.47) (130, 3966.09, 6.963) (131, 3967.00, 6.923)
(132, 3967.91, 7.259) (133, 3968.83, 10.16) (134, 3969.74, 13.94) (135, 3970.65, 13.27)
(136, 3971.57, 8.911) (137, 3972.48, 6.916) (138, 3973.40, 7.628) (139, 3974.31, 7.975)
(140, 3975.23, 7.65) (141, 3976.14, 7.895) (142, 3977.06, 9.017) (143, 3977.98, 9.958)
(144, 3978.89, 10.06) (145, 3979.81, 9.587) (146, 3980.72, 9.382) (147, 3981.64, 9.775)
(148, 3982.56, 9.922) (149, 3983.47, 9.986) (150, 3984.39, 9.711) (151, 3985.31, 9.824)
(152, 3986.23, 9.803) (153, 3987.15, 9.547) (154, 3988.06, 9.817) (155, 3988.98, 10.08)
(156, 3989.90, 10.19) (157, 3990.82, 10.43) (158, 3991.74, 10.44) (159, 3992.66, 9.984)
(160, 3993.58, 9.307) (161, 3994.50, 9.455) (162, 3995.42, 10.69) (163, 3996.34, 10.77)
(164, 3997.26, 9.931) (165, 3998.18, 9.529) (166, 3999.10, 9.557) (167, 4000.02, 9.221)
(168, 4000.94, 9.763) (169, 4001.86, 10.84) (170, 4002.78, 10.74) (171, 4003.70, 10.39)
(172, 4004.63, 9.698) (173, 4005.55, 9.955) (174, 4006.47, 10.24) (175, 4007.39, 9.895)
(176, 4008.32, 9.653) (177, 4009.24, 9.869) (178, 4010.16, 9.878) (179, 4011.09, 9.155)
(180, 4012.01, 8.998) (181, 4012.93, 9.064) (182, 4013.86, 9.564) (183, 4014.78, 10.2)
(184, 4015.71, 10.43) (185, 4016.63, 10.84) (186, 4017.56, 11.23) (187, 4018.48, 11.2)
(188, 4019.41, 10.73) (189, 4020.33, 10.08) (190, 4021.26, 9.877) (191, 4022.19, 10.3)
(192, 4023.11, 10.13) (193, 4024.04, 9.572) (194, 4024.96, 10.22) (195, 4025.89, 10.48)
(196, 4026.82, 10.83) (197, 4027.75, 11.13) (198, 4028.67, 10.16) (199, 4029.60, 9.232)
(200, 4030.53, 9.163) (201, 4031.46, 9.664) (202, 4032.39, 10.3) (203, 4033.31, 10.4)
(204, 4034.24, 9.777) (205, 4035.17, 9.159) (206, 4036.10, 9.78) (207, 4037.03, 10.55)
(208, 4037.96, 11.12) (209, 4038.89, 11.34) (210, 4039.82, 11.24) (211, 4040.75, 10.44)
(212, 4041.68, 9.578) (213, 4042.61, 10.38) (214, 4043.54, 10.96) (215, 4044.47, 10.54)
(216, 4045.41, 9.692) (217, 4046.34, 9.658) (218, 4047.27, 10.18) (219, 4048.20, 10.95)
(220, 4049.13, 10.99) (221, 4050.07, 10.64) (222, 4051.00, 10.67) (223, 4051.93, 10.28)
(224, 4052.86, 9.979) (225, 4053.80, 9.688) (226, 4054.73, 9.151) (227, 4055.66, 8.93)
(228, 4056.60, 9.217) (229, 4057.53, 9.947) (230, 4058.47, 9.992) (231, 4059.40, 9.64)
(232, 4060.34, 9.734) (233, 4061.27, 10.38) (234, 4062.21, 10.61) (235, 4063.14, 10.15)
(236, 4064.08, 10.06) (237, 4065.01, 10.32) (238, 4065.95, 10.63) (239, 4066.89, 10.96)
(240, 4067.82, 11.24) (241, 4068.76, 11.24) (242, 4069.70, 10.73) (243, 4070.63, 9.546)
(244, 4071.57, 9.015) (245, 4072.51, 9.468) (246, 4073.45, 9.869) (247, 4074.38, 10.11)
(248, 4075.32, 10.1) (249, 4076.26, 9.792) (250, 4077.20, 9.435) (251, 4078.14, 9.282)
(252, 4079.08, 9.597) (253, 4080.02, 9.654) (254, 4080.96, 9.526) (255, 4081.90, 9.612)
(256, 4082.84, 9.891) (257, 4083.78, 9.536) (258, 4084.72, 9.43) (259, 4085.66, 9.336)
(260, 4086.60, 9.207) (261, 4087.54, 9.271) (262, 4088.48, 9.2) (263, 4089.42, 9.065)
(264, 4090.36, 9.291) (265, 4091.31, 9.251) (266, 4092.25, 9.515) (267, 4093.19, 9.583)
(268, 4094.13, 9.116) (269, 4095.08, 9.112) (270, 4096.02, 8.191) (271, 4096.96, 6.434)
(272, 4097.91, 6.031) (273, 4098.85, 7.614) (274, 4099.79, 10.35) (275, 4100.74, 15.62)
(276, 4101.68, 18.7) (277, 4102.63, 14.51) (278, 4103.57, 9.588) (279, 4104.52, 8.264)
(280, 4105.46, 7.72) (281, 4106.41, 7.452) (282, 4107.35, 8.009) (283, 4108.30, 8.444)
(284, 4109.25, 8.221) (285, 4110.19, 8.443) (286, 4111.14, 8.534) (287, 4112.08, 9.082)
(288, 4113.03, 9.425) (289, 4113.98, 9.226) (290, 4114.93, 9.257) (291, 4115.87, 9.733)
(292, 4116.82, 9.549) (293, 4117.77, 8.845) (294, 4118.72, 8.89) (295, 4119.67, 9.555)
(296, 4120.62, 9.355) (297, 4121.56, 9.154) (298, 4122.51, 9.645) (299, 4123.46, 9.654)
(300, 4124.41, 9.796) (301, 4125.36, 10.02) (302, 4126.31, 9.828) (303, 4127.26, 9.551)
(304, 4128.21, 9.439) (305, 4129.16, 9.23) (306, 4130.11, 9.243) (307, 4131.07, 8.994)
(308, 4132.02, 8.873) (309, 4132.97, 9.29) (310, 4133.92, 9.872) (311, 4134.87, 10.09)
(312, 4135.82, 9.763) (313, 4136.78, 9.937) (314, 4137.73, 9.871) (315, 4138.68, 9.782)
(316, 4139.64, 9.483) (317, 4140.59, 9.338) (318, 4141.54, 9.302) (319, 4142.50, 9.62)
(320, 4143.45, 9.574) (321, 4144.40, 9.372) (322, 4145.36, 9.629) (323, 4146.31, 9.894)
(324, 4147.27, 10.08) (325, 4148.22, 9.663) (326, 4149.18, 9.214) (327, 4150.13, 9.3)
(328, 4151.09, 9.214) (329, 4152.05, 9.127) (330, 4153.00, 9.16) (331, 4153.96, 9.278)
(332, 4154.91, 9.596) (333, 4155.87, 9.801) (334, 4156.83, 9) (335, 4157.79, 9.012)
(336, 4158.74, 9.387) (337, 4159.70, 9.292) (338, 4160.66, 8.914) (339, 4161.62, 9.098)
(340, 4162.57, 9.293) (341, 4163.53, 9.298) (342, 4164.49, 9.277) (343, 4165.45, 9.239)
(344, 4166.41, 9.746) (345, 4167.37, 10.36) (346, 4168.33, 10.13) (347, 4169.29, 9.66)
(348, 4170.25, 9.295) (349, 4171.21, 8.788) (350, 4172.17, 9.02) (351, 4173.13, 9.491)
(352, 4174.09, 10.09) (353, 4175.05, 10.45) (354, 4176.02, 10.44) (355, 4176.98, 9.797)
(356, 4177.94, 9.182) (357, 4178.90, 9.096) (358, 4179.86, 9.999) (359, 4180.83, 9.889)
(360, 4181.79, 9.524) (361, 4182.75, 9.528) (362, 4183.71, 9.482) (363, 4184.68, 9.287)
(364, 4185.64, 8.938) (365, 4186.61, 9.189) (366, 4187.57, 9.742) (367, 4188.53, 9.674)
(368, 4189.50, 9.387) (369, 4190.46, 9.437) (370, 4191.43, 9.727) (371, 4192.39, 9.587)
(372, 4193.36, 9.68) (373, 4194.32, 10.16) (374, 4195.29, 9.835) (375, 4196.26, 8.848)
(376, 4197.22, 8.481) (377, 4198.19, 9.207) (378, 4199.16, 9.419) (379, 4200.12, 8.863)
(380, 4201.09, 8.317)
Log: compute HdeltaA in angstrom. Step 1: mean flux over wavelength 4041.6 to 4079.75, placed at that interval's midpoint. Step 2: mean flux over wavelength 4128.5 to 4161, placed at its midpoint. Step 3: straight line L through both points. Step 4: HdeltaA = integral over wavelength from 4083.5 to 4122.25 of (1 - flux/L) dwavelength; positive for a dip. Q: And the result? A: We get 1.5 angstrom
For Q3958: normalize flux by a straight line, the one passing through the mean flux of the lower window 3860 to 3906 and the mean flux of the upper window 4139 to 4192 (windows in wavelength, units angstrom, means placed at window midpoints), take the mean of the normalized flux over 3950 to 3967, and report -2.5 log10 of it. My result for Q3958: 0.11 mag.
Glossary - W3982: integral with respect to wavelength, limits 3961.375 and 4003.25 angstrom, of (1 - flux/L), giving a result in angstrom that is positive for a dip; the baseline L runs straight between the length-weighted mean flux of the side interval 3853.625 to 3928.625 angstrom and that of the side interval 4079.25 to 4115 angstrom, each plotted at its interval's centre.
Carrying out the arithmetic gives 1.31 angstrom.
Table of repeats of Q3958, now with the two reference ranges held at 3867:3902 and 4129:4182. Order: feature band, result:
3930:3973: 0.11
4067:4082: -0.03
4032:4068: -0.06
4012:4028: -0.06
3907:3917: 0.06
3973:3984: 0.09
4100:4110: -0.10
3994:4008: -0.02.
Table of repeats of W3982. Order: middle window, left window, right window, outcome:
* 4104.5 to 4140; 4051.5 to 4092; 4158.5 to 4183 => 1.7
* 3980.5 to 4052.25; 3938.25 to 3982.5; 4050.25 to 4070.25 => -3.3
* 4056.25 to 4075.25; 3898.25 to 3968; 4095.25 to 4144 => -1.5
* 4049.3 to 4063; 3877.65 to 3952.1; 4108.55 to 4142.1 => -0.8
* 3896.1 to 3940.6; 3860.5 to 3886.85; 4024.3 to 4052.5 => 3.3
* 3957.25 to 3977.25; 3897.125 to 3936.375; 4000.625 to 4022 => 2.2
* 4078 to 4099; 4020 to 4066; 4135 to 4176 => 1.9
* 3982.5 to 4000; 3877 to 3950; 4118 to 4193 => -0.9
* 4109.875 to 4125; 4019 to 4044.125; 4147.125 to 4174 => 0.6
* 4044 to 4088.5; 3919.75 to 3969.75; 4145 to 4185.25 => -2.9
